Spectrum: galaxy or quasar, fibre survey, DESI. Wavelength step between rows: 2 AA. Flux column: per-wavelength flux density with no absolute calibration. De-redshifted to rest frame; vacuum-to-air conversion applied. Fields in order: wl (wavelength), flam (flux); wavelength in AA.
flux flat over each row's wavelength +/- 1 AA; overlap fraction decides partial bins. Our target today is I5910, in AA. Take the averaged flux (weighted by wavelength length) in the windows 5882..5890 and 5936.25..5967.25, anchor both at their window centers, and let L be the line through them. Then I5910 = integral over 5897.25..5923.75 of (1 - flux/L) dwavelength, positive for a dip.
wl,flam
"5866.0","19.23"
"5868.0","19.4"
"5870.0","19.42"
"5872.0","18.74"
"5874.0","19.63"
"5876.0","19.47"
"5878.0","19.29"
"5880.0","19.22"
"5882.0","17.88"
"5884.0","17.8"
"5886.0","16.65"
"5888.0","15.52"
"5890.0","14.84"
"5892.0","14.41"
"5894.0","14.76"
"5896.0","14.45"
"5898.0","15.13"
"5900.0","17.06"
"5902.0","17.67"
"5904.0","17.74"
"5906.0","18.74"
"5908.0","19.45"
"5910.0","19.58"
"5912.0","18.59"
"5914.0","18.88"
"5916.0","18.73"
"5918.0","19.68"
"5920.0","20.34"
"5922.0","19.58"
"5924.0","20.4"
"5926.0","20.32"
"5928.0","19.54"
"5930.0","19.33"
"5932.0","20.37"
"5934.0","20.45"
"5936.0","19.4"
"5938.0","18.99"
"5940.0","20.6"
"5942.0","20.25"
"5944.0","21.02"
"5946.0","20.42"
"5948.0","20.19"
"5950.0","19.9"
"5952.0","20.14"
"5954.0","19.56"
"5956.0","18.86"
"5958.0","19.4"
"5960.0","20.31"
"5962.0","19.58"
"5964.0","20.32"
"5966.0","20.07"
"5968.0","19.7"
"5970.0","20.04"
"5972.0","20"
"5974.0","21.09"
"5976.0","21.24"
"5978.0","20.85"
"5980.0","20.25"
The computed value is -1.2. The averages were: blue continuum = 16.6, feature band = 18.6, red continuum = 20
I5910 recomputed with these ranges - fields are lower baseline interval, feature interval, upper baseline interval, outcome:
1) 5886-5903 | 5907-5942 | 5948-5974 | -4.37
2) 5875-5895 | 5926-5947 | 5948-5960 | -1.16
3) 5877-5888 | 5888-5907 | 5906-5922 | 2.59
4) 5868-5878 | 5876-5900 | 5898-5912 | 2.91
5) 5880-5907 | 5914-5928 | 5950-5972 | -1.51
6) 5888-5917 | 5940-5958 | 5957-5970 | -0.76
